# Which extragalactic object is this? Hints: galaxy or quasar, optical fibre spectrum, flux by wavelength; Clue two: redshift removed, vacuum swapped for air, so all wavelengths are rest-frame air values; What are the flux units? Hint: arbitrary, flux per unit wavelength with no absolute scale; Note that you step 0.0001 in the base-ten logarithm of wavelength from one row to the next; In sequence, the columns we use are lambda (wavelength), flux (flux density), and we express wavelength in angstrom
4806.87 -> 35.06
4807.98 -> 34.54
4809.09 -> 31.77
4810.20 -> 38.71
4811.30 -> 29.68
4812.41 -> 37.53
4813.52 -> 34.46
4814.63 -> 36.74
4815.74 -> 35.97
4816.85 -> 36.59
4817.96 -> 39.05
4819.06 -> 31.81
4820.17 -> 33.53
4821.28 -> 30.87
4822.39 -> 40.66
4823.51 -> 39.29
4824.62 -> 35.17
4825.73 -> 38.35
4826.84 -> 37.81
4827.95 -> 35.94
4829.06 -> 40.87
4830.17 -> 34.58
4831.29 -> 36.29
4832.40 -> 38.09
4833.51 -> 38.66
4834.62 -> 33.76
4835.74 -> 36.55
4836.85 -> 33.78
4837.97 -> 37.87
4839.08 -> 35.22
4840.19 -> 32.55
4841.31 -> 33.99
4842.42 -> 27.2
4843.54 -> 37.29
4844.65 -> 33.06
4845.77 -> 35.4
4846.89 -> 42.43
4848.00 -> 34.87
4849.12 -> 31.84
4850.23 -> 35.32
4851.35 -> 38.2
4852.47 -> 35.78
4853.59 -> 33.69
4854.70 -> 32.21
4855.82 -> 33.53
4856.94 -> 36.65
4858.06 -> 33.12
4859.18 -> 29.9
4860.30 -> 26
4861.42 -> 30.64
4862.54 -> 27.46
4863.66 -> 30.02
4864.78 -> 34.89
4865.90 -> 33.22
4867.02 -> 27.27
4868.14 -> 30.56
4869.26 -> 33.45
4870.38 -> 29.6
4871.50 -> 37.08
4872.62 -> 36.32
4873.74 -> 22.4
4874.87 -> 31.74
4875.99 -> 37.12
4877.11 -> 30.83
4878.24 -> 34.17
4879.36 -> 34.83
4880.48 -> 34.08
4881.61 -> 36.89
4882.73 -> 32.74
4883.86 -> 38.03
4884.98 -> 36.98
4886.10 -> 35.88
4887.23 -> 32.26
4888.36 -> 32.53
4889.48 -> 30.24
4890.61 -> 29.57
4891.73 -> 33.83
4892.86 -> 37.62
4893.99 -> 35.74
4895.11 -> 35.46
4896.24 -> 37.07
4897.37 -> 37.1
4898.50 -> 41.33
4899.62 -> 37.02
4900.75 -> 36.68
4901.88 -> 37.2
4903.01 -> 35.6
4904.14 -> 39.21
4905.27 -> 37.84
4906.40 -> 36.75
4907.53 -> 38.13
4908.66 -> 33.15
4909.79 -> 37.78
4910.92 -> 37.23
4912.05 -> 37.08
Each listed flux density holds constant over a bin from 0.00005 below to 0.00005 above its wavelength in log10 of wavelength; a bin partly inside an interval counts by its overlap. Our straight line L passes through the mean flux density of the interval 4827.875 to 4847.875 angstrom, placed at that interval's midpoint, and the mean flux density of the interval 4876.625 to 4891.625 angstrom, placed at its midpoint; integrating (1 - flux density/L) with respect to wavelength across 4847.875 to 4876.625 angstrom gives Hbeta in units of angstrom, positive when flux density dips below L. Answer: 1.94 angstrom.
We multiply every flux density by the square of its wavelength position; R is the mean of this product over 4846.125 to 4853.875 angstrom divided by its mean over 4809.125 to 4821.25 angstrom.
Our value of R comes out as 1.0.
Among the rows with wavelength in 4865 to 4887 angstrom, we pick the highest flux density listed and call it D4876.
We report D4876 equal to 38.03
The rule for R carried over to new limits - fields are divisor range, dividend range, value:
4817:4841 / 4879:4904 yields 1.01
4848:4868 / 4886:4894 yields 1.04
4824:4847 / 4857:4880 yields 0.90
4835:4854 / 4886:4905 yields 1.04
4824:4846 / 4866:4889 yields 0.95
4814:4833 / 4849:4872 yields 0.90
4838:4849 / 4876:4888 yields 1.02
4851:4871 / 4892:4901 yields 1.18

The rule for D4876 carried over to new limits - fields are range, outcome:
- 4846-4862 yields 42.43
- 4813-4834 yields 40.87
